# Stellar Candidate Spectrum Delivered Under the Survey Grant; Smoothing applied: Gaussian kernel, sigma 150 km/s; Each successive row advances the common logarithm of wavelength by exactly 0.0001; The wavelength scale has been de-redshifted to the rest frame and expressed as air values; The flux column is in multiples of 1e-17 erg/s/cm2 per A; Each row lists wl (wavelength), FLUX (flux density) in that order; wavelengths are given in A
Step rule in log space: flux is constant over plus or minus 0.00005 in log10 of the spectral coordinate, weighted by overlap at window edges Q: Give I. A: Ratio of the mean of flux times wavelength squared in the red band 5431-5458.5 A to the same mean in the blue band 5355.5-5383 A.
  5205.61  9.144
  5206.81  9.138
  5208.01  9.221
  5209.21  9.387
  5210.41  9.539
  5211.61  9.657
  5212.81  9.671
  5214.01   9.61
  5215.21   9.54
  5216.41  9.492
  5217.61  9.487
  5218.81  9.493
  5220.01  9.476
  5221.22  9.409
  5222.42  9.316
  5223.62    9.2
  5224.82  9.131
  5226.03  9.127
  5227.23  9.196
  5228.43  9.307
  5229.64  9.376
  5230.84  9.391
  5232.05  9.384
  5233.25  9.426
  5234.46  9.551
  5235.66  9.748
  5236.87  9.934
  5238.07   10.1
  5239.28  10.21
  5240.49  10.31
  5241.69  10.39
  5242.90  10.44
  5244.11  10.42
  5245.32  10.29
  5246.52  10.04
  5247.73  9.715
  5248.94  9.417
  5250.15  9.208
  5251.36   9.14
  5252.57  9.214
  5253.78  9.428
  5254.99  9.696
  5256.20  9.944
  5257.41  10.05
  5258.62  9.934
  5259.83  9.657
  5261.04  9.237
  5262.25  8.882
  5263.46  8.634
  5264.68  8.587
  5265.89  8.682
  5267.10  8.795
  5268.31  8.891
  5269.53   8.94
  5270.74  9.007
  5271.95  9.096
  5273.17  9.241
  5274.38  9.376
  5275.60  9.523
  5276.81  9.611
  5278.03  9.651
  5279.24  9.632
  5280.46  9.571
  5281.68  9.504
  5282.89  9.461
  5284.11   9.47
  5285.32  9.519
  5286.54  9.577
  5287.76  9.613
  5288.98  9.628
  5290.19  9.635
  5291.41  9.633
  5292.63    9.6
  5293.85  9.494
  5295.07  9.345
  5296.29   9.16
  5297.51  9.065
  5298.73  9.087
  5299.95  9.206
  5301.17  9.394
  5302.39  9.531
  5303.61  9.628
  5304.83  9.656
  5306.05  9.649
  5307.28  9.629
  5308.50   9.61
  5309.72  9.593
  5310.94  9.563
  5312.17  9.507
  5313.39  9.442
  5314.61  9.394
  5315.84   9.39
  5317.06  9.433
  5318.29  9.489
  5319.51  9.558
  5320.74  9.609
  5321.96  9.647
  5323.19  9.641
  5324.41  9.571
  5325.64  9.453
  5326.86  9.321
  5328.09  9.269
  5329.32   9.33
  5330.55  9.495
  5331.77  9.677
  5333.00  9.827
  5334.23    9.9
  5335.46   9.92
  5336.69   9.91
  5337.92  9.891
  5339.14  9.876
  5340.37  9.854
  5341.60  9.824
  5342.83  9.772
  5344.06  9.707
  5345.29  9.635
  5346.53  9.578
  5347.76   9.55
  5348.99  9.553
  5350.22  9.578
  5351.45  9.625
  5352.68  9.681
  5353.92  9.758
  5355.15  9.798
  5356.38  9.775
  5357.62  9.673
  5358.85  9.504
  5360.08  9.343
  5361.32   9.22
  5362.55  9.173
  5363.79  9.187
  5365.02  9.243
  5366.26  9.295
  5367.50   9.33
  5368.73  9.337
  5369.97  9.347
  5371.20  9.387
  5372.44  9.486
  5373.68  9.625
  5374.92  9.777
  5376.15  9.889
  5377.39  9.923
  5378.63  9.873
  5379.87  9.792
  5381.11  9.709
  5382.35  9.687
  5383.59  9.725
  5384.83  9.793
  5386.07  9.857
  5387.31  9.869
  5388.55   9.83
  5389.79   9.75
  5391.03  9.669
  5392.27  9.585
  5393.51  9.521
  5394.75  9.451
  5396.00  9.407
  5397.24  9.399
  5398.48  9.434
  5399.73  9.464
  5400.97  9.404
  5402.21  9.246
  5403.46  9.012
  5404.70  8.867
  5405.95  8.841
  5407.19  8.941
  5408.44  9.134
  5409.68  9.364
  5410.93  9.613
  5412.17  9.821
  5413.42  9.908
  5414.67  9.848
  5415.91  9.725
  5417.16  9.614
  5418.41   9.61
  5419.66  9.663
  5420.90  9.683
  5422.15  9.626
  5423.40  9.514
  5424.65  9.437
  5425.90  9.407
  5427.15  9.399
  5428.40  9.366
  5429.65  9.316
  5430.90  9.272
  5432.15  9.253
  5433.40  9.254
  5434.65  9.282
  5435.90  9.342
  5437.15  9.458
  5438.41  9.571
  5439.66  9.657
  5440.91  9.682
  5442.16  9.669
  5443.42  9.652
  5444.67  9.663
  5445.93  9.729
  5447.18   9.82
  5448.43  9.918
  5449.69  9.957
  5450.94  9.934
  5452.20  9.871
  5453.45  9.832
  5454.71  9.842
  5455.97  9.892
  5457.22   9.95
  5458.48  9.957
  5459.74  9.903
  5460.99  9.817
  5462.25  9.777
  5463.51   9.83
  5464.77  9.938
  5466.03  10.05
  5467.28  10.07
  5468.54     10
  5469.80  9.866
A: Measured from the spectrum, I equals 1.04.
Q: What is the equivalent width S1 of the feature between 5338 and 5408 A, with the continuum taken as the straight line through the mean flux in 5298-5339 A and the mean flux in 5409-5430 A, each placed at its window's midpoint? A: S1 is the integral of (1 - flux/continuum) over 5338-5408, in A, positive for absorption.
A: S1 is 0.2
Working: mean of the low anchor 9.56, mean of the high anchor 9.59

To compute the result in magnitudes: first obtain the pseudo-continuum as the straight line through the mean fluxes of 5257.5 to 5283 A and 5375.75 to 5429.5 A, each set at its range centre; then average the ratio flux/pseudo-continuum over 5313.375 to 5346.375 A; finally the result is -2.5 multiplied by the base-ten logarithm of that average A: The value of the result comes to -0.03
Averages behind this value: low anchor 9.25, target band 9.63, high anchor 9.55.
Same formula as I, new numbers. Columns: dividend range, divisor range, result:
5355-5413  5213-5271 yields 1.05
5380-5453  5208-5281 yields 1.07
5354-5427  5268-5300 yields 1.05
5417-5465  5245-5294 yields 1.09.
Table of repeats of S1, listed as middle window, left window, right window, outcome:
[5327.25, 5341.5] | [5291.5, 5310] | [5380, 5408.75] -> -0.4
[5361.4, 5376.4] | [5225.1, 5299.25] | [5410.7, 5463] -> 0.3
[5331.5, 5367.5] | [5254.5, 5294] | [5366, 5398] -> -0.3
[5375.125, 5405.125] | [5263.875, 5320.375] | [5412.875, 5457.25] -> -0.1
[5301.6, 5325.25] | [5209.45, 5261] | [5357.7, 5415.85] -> 0.0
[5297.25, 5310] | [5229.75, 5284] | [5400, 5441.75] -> 0.0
